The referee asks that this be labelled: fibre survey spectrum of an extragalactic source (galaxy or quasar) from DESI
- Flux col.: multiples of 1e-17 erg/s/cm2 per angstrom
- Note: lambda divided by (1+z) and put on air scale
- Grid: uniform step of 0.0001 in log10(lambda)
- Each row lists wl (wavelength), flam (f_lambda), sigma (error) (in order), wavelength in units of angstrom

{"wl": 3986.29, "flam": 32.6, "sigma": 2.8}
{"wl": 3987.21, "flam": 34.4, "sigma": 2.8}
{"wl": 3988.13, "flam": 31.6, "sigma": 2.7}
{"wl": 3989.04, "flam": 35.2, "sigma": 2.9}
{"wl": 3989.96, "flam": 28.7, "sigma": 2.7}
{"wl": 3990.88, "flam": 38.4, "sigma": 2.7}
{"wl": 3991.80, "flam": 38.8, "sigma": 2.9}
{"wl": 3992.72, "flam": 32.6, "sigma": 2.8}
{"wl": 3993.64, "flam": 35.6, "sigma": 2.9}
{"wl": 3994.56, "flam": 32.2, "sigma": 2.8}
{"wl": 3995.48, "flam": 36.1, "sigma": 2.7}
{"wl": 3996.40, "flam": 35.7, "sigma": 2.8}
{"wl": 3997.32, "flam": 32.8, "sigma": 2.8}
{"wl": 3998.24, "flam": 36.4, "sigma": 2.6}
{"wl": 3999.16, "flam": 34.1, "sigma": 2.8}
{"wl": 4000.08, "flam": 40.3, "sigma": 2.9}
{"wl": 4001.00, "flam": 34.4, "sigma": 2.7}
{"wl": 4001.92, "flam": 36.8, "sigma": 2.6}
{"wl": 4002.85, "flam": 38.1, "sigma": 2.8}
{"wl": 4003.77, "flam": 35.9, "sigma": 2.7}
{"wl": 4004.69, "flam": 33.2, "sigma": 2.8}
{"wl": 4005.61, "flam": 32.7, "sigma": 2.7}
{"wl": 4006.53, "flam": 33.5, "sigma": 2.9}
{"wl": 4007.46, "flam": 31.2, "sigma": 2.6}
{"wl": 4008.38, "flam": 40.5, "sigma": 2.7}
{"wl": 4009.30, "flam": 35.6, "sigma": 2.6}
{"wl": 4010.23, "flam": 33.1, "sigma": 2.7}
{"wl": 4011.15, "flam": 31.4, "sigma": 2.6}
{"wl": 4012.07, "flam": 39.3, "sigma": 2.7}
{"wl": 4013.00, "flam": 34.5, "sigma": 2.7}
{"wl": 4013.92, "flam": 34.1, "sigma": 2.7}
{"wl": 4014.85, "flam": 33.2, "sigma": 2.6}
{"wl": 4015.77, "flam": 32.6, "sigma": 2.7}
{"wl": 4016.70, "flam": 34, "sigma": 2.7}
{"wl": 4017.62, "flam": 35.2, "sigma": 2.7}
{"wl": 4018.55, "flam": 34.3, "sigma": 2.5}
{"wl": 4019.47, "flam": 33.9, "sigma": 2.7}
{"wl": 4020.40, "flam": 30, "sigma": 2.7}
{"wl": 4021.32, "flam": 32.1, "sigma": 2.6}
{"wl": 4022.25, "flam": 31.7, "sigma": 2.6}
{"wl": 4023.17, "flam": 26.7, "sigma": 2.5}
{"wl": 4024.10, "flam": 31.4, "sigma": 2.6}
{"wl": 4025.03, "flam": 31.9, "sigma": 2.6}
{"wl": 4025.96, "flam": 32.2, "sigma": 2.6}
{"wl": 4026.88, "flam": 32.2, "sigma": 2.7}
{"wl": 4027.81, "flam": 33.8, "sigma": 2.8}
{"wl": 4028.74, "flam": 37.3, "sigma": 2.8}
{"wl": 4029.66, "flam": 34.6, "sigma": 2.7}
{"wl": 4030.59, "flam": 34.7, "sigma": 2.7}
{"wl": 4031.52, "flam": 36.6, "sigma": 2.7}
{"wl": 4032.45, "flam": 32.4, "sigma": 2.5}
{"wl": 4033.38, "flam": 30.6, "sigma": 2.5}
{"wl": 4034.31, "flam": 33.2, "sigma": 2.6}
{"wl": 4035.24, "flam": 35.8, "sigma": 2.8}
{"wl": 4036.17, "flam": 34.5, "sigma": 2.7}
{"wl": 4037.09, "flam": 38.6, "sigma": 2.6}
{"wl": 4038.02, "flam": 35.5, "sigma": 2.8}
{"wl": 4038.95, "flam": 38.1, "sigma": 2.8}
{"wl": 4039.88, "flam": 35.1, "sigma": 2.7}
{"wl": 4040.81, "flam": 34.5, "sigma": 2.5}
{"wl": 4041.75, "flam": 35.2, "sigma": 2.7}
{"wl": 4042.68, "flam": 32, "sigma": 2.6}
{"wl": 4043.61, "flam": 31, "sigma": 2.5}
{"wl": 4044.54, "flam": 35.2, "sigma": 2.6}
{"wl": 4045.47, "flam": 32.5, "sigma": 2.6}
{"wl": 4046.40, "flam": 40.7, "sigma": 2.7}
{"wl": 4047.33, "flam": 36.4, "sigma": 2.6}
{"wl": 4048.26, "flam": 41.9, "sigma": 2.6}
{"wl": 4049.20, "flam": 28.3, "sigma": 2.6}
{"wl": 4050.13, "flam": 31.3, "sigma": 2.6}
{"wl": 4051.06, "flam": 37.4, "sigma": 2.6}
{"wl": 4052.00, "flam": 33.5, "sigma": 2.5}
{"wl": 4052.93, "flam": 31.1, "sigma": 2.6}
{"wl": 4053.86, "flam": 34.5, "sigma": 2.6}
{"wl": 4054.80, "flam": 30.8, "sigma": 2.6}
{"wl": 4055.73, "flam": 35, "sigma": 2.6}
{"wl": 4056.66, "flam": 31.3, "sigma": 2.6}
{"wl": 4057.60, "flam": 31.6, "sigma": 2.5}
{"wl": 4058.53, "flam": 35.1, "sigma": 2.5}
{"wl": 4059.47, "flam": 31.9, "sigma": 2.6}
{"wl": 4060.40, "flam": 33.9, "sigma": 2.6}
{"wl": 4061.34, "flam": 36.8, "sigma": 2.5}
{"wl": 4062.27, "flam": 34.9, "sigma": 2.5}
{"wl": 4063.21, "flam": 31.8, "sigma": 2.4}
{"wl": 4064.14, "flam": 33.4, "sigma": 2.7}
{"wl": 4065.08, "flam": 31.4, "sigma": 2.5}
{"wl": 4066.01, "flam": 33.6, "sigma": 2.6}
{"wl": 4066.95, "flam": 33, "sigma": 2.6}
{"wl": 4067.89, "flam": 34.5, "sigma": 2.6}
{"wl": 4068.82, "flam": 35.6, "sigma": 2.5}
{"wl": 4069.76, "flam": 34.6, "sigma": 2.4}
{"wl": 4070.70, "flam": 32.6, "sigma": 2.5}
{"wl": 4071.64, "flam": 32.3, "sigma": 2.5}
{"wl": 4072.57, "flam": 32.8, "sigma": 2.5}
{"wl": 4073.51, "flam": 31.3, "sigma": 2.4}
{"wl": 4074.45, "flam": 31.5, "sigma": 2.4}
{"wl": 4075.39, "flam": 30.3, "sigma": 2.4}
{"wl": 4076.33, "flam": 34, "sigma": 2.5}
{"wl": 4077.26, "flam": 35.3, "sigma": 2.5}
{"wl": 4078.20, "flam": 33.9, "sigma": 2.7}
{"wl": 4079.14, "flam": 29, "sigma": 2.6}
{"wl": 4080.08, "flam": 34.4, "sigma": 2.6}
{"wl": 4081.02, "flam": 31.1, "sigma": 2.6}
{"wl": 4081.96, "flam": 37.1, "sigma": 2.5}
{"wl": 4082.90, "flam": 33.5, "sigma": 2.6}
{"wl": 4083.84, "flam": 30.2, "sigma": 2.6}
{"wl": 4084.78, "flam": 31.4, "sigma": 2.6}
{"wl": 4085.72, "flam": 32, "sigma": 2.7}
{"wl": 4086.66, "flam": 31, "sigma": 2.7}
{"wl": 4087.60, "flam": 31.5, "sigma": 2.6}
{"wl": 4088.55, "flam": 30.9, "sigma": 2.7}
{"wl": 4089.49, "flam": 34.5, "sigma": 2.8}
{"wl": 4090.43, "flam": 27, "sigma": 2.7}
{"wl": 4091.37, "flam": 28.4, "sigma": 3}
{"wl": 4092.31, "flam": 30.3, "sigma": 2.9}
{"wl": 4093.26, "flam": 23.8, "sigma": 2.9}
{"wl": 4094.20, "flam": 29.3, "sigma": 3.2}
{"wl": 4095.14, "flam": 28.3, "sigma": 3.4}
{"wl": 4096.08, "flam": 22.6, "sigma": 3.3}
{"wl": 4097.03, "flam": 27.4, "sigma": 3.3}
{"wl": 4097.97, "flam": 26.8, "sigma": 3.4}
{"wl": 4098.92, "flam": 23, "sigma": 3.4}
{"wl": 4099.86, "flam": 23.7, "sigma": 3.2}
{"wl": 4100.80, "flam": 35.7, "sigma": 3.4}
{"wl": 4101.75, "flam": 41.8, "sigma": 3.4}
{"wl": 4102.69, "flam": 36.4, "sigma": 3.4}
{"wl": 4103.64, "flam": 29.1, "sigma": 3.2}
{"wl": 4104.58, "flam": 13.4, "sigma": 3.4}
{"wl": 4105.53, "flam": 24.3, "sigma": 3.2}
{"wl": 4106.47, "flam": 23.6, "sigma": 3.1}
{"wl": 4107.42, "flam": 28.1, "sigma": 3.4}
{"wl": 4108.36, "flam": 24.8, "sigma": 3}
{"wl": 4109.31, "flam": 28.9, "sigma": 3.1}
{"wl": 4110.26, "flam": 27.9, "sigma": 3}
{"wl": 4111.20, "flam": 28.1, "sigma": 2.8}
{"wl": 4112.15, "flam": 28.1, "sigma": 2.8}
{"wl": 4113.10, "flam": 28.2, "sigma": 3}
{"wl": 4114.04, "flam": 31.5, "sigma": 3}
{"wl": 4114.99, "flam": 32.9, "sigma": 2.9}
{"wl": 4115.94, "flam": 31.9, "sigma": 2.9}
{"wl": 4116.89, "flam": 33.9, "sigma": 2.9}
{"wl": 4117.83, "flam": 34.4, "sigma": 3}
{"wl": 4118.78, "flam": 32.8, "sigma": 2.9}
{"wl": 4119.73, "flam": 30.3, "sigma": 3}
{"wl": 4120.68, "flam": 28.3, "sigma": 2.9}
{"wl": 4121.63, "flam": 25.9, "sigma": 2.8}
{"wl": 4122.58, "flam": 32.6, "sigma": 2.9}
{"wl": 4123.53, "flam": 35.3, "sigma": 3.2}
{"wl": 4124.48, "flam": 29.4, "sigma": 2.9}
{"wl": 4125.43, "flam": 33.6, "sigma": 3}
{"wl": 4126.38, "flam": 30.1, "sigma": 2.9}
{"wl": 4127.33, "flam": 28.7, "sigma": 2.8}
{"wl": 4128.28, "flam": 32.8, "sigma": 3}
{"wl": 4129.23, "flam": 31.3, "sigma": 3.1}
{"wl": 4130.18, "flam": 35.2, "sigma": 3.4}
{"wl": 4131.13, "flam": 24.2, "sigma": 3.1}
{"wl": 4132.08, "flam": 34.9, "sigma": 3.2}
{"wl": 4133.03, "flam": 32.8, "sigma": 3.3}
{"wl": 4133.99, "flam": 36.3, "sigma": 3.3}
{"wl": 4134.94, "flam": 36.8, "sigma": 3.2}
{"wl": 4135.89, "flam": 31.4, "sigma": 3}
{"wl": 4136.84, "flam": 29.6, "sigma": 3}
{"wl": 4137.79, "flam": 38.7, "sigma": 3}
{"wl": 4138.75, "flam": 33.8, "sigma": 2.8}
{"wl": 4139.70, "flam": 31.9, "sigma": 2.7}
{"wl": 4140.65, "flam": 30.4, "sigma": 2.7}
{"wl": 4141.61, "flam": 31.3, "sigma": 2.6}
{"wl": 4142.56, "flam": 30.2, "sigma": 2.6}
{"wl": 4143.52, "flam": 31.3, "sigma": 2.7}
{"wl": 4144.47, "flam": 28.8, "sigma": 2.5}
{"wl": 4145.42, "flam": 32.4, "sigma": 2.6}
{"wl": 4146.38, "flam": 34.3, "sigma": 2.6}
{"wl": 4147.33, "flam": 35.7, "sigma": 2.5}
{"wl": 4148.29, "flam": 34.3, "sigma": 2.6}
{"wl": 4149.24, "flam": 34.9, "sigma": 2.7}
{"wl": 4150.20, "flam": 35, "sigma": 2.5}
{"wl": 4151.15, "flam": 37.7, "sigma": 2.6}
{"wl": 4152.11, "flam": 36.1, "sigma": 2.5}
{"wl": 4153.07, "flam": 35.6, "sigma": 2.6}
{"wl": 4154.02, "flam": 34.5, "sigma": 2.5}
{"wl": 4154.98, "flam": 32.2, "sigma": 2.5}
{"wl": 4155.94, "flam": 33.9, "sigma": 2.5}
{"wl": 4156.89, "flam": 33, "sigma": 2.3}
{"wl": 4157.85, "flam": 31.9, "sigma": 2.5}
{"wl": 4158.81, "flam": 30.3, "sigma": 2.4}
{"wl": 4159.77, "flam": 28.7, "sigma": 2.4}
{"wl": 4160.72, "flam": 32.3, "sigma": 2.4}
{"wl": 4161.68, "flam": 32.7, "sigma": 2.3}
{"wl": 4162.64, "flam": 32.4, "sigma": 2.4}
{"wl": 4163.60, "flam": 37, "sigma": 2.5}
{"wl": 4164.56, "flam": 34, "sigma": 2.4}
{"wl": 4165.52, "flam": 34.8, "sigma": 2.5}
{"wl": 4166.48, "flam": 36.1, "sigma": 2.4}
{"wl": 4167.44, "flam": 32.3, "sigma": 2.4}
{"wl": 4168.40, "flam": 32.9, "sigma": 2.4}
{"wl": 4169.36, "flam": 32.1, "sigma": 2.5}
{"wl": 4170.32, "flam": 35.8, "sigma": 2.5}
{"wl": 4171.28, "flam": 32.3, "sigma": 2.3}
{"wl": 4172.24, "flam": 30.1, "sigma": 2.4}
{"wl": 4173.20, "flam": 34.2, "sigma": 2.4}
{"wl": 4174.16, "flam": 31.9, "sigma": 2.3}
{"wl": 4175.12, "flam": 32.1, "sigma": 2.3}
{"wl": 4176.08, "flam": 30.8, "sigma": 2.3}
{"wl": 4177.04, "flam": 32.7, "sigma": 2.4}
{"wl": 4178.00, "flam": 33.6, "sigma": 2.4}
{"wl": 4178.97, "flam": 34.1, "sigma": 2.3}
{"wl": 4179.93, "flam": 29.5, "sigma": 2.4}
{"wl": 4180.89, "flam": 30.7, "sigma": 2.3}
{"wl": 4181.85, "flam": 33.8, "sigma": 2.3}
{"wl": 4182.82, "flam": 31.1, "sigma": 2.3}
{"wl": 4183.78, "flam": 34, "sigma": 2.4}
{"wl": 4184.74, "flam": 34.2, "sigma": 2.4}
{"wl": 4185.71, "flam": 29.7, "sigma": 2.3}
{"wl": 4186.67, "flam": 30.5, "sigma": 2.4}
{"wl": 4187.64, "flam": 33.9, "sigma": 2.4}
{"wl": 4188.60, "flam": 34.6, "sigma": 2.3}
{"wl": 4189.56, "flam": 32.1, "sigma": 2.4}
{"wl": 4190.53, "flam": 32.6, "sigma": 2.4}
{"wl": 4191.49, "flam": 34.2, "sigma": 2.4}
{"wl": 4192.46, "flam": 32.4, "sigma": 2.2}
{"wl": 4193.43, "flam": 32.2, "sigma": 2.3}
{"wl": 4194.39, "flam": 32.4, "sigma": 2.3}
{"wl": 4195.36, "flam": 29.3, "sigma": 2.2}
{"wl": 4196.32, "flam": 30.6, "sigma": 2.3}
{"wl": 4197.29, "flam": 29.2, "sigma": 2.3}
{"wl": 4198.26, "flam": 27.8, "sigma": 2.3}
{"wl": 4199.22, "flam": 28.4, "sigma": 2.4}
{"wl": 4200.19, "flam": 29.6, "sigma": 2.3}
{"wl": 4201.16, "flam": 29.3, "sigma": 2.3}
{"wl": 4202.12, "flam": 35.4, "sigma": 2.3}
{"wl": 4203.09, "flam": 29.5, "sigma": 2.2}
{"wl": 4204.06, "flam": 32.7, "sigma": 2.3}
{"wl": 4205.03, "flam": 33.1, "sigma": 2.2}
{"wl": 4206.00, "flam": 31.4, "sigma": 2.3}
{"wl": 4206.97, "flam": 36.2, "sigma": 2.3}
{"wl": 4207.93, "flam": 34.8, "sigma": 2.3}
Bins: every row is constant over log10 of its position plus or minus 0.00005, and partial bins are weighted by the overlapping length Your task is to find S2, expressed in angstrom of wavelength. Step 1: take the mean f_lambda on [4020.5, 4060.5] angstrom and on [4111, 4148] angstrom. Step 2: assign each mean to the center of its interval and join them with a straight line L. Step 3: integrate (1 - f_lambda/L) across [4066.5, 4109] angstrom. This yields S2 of 3.1 angstrom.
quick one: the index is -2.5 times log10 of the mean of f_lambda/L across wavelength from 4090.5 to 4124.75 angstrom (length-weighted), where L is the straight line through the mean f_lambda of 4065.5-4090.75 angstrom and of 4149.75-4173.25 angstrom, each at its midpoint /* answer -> 0.141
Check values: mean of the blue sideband 32.6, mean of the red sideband 33.5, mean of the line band 28.9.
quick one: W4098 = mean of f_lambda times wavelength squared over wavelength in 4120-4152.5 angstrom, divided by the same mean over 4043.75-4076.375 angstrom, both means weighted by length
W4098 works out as 1.00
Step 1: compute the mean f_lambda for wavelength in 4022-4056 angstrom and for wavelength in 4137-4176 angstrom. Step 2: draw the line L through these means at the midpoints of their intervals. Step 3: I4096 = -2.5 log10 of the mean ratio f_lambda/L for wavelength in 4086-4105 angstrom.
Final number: 0.167 mag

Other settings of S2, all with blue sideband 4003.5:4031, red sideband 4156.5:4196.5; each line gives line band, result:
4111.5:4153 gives 0.6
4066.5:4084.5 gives 0.1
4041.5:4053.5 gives -0.4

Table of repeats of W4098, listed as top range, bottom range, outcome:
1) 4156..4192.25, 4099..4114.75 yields 1.19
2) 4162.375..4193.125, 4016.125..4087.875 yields 1.04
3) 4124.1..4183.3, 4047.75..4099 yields 1.07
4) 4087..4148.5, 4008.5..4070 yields 0.93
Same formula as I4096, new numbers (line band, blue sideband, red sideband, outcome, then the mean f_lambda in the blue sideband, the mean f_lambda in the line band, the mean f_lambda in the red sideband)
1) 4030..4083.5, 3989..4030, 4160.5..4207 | -0.01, 34.2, 33.8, 32.3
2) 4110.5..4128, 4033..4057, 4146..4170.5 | 0.11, 34.4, 30.9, 33.8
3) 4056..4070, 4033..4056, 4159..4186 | 0.02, 34.5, 33.6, 32.7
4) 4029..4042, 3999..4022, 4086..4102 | -0.07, 34.5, 35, 29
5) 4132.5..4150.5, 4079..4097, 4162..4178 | -0.03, 30.3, 33.1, 33.2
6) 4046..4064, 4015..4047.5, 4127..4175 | -0.01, 33.9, 34.1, 33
